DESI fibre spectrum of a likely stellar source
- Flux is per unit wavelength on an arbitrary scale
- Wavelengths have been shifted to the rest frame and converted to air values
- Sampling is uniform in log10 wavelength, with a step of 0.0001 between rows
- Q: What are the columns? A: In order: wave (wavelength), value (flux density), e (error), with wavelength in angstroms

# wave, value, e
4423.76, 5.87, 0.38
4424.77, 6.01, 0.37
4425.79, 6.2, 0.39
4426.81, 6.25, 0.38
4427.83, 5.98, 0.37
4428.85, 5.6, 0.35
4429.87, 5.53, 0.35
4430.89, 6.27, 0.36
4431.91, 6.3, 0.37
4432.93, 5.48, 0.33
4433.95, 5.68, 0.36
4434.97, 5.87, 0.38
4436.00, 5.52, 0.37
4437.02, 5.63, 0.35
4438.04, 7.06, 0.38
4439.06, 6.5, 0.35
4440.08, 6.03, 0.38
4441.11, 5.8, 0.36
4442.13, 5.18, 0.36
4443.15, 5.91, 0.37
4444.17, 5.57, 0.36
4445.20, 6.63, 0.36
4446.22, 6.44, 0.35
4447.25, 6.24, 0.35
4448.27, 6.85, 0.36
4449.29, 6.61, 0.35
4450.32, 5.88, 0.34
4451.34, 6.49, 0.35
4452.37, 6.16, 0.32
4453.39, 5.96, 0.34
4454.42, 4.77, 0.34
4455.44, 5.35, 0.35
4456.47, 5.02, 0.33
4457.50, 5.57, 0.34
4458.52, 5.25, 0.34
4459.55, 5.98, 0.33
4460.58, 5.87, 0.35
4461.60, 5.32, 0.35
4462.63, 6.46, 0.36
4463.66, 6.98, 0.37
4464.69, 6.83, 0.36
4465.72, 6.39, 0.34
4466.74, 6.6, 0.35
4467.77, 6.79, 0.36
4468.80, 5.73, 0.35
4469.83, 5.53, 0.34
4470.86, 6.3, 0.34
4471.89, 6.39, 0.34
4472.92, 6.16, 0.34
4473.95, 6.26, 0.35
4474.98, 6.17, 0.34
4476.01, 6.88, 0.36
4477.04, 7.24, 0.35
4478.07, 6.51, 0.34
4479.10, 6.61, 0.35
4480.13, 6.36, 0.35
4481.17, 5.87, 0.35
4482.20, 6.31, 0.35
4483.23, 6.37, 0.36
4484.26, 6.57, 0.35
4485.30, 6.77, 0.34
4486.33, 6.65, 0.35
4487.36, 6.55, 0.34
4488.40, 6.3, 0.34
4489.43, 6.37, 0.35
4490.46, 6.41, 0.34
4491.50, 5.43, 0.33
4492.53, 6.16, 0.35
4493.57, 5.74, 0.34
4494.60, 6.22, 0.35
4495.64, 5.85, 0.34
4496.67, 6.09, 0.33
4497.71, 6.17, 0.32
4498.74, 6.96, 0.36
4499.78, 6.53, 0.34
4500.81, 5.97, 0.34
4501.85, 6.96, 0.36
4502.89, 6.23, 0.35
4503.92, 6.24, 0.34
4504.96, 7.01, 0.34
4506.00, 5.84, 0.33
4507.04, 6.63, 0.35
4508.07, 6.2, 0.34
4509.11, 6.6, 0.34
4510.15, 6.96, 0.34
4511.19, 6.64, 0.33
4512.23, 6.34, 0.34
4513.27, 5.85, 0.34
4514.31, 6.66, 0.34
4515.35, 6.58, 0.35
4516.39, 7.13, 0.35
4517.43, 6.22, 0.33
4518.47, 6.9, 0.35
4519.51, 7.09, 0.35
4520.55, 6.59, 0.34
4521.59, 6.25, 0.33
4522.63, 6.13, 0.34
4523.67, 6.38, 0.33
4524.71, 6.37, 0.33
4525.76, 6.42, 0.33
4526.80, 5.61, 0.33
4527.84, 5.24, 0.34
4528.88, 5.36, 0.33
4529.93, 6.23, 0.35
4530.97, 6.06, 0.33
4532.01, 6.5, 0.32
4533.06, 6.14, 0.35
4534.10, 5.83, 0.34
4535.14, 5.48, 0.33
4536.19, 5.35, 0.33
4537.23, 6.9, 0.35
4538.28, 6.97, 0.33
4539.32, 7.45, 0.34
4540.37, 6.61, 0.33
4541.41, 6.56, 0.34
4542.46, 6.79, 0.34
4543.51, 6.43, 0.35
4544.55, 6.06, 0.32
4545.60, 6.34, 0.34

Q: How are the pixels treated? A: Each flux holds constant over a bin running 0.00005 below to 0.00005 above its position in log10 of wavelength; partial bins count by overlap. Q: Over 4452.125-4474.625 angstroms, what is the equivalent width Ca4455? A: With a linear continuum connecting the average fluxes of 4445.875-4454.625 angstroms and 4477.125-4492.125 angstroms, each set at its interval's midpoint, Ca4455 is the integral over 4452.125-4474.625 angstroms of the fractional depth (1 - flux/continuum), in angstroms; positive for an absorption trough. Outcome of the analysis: 1.0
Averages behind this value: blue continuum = 6.2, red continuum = 6.39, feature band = 5.99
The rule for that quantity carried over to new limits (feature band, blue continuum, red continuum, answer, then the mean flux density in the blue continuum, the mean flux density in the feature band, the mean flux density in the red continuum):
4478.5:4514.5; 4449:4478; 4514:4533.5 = -0.8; 6.11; 6.35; 6.3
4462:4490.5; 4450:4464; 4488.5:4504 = -2.1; 5.77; 6.44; 6.23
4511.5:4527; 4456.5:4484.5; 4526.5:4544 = -0.6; 6.25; 6.45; 6.21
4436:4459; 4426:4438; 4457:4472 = 0.2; 5.88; 5.94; 6.13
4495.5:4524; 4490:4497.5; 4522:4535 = -2.3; 5.98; 6.47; 6.01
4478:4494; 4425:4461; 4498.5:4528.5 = -0.2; 5.93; 6.31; 6.42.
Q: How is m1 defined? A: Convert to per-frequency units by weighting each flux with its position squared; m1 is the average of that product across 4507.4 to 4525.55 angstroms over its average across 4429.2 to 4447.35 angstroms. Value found 1.13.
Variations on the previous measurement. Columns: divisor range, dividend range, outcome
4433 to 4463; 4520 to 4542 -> 1.09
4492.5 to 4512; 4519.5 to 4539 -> 0.98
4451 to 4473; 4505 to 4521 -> 1.12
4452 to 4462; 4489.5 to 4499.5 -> 1.13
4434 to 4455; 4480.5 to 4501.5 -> 1.06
